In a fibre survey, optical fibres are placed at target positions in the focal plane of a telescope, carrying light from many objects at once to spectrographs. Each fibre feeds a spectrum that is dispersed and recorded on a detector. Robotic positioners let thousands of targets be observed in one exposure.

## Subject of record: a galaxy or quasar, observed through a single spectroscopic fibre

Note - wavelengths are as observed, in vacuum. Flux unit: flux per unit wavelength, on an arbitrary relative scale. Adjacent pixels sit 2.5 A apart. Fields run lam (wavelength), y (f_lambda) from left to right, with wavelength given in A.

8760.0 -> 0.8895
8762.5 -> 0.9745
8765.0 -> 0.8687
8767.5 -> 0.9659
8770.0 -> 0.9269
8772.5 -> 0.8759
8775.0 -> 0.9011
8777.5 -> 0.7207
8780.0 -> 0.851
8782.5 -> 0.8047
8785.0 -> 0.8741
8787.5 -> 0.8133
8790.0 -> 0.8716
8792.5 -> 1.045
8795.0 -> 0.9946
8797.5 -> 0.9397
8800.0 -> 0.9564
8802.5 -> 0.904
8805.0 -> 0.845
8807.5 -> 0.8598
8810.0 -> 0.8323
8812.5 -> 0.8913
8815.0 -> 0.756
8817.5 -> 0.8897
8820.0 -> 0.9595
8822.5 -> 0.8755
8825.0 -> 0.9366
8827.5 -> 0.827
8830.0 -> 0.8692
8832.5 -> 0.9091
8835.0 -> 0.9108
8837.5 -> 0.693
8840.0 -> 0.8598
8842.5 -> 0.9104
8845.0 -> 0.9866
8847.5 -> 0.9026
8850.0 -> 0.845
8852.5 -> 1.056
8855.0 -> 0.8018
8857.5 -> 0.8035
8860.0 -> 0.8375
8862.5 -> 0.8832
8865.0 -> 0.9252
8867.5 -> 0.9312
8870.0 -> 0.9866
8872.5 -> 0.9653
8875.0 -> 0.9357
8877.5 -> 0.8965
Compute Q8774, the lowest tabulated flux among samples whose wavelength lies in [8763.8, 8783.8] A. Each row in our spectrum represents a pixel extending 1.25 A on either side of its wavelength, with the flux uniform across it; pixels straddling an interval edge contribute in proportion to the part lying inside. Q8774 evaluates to 0.7207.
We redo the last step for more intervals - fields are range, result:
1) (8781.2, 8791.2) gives 0.8047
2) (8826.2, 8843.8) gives 0.693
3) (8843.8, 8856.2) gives 0.8018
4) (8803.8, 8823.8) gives 0.756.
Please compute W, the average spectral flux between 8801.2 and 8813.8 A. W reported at 0.866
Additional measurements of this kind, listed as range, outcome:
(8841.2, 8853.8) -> 0.939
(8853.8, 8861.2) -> 0.814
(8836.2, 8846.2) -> 0.862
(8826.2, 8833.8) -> 0.869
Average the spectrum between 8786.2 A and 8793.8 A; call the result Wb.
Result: 0.91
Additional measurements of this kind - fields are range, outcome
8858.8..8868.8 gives 0.895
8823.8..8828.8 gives 0.881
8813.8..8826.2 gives 0.884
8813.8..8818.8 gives 0.825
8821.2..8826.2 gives 0.906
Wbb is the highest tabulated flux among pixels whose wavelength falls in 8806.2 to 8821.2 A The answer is 0.9595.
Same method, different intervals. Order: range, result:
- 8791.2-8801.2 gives 1.045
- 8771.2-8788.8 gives 0.9011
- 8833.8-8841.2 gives 0.9108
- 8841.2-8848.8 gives 0.9866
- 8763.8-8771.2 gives 0.9659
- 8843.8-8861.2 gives 1.056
